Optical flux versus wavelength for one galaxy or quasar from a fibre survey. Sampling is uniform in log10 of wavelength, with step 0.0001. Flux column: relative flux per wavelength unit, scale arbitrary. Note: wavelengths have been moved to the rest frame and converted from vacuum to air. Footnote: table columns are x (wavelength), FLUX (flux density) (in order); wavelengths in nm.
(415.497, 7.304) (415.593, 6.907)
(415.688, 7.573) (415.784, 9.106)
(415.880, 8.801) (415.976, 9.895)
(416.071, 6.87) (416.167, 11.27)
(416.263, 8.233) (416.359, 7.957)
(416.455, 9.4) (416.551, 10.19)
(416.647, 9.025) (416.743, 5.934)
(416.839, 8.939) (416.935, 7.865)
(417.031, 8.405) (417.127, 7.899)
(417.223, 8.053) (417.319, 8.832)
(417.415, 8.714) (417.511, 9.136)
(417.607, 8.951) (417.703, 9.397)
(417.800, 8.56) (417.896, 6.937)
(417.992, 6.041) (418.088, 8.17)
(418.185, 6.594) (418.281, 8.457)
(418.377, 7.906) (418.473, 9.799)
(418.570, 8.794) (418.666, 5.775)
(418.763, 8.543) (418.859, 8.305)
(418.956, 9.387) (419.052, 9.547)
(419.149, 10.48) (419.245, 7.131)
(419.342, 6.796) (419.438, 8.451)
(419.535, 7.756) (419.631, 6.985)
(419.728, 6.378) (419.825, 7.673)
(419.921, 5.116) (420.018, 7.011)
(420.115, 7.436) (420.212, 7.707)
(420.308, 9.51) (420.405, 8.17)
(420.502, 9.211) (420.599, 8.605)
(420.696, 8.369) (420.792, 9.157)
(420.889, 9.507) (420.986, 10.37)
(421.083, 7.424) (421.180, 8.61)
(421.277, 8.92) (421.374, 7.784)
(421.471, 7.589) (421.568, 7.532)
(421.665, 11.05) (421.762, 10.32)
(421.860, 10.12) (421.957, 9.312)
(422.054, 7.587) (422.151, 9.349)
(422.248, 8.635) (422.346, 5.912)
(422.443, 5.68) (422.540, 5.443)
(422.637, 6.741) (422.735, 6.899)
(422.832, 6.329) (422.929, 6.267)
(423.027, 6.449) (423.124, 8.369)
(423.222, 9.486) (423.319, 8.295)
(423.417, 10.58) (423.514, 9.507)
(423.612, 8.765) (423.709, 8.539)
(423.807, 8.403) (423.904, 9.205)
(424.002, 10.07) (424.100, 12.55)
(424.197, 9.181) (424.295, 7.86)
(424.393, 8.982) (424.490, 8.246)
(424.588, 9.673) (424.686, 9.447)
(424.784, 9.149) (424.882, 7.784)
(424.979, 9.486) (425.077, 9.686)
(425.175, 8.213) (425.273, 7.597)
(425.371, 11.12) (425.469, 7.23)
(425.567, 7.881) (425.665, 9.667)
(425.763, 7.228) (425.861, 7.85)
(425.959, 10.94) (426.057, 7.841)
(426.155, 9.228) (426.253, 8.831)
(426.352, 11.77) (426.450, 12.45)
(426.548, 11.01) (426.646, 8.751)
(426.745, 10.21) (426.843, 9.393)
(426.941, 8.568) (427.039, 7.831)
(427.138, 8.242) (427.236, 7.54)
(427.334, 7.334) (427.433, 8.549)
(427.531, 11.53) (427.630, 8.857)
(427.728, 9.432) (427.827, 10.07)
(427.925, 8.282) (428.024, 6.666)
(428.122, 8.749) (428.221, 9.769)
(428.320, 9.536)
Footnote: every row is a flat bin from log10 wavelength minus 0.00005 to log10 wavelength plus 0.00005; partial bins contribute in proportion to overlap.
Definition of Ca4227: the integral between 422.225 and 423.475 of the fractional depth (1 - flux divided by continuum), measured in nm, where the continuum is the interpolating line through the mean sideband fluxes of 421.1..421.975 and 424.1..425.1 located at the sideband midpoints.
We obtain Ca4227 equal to 0.24 nm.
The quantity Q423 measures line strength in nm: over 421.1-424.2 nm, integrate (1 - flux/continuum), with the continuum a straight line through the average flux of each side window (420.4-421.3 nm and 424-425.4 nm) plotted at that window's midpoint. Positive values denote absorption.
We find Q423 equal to 0.22 nm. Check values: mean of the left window 8.87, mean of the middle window 8.4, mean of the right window 9.22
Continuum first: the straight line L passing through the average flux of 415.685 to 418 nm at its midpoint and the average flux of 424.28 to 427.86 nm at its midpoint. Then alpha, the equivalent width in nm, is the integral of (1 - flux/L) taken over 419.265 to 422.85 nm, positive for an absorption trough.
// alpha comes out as 0.32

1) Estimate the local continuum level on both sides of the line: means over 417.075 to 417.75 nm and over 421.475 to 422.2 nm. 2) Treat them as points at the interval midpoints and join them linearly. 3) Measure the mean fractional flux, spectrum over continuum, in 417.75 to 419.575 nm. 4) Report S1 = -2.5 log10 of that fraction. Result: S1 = 0.10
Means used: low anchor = 8.72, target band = 8.08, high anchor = 9.22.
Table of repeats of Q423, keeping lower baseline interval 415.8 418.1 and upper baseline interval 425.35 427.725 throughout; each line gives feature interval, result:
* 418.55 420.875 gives 0.18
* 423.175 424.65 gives -0.05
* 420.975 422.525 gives 0.07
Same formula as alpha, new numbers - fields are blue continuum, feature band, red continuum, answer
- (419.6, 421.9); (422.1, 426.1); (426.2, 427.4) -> 0.20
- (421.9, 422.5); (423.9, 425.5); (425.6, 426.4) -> -0.09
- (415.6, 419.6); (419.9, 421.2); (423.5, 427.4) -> 0.04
